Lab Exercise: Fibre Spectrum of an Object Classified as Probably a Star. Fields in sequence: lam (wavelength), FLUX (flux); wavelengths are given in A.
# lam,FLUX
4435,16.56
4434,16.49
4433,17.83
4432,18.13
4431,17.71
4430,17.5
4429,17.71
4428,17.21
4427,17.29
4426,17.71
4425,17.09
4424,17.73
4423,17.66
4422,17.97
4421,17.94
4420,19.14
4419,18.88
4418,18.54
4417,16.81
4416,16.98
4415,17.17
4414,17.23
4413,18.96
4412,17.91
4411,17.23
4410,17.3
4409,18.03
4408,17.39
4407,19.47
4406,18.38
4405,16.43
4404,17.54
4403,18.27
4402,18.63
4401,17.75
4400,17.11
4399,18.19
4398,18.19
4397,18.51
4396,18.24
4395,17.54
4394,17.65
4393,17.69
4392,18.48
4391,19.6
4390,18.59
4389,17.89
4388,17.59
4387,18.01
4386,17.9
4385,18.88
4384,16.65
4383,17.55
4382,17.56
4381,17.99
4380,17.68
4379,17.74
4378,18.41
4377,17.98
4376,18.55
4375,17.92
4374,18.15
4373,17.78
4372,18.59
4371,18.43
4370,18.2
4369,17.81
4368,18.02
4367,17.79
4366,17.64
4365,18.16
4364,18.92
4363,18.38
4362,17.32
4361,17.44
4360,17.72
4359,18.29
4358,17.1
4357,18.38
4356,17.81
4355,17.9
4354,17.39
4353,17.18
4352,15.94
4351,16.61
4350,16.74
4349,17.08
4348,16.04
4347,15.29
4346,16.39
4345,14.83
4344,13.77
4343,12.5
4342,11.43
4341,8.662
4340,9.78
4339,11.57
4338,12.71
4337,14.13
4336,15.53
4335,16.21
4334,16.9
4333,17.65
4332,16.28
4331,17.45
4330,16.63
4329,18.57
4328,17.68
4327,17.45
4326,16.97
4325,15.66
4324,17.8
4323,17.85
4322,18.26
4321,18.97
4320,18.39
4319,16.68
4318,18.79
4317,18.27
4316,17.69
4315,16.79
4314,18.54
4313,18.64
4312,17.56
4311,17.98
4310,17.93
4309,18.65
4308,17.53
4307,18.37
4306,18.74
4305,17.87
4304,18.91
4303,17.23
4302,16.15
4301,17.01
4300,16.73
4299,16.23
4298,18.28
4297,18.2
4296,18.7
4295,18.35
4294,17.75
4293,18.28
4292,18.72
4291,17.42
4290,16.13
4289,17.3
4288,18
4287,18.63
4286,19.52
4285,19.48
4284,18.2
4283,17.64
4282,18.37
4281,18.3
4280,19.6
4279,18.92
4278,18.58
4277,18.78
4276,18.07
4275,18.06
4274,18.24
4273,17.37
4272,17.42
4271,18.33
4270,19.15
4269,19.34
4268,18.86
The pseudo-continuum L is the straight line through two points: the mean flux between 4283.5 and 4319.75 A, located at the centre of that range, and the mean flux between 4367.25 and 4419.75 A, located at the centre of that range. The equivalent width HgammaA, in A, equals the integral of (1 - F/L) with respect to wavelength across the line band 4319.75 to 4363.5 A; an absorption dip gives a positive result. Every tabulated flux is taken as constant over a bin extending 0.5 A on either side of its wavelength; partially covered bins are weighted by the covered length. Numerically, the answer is 4.3 A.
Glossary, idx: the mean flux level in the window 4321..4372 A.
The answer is 16.5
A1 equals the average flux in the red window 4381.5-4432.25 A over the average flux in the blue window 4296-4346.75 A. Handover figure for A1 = 1.08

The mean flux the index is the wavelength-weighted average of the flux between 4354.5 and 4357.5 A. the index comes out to 18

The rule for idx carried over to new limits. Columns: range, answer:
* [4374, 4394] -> 18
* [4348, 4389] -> 17.8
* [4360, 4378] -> 18.1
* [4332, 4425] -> 17.2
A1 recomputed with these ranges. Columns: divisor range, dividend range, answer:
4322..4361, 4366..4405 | 1.13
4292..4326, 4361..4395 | 1.01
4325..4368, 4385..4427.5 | 1.11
